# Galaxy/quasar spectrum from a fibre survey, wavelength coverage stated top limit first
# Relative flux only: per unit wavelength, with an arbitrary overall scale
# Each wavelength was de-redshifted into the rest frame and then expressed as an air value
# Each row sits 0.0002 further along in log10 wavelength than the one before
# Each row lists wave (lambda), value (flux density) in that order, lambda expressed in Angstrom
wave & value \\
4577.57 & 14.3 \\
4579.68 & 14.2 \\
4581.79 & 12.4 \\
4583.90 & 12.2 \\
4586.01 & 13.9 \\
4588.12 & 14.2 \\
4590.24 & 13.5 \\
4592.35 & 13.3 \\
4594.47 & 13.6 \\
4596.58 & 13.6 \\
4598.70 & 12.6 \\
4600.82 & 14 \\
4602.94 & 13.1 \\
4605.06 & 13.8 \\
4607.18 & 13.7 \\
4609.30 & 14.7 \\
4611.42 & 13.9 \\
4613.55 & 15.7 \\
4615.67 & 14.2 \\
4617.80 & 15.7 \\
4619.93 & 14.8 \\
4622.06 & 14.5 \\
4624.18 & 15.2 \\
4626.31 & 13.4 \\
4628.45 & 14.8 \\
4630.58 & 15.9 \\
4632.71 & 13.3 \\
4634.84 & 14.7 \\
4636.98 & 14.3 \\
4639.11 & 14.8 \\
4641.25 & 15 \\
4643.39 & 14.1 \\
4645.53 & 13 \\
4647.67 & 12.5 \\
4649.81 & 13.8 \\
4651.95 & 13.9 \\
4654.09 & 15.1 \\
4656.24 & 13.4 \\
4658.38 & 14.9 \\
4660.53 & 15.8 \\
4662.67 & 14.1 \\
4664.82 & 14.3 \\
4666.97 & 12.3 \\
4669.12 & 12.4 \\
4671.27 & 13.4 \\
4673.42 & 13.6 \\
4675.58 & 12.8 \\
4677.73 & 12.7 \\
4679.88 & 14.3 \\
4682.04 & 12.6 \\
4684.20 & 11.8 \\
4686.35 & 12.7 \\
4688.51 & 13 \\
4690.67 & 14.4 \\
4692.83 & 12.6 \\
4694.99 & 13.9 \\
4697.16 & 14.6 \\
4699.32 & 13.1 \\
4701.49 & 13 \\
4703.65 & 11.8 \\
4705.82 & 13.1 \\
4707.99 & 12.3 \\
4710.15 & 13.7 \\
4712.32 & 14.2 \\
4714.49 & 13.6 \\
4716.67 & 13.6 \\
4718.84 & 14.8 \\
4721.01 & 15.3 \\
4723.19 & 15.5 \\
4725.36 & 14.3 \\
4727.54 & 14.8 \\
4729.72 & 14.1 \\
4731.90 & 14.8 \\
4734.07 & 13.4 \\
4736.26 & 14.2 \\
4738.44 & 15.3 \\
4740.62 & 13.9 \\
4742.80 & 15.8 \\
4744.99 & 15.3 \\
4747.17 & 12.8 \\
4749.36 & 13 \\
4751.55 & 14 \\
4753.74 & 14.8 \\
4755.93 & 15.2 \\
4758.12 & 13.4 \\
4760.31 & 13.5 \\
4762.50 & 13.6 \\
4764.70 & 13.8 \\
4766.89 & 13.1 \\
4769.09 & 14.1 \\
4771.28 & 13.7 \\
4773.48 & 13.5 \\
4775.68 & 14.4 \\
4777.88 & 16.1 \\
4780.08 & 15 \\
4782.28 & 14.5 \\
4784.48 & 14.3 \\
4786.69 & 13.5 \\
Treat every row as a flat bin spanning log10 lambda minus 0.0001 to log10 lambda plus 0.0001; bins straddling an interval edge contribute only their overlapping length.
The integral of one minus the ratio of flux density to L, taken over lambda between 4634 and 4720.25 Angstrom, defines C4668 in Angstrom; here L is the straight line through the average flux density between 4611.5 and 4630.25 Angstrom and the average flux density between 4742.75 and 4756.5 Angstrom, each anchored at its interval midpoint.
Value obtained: 5.67 Angstrom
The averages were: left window 14.8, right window 14.3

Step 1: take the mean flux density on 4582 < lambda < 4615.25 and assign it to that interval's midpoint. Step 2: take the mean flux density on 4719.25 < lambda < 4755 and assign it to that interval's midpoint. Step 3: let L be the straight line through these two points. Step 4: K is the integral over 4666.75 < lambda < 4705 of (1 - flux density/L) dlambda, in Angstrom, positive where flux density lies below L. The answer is 3.0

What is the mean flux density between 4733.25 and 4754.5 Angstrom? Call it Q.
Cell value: 14.2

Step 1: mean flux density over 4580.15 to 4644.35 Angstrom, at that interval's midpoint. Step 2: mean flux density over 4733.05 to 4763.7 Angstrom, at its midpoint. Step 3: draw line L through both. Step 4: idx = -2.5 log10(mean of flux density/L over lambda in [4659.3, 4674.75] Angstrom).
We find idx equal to 0.03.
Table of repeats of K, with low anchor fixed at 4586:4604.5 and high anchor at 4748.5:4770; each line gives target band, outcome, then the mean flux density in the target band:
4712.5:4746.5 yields -1.9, 14.5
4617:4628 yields -0.9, 14.7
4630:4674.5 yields -1.2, 14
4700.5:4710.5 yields 0.8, 12.7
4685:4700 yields 0.3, 13.5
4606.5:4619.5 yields -1.1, 14.7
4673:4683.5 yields 0.4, 13.1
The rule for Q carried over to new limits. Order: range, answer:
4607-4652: 14.4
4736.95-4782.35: 14.2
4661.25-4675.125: 13.4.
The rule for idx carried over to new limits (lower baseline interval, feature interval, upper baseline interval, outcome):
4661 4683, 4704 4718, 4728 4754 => 0.04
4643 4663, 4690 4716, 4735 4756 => 0.07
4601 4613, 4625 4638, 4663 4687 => -0.06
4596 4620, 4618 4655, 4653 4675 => -0.02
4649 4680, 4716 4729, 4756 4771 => -0.08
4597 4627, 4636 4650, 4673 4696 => -0.01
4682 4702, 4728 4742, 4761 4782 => -0.05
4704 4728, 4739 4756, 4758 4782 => -0.02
